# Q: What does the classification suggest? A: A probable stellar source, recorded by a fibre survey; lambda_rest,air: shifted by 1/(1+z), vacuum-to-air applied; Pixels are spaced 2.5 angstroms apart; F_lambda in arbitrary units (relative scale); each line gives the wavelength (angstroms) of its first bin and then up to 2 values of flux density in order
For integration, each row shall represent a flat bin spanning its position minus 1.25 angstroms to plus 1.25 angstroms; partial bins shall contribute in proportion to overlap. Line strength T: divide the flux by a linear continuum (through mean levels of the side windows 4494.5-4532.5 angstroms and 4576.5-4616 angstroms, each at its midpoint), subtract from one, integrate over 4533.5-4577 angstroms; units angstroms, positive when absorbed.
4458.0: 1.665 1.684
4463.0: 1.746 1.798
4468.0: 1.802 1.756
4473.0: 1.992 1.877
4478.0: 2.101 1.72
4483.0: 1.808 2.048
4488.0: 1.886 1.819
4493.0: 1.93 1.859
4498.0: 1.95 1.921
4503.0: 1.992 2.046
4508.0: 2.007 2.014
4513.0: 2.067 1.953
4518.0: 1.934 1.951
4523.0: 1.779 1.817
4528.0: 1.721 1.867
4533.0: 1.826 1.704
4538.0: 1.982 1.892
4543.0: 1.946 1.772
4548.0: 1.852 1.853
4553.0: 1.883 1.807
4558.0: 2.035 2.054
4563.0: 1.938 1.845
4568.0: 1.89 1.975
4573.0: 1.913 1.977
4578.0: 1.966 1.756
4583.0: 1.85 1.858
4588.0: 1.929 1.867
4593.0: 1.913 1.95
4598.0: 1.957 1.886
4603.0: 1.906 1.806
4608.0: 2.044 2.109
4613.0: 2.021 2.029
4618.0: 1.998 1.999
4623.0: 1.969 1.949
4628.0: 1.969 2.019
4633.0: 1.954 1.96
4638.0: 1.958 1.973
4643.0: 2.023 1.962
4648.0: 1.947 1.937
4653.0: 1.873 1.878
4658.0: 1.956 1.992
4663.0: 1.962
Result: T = 0.6 angstroms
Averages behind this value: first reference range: 1.92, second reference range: 1.93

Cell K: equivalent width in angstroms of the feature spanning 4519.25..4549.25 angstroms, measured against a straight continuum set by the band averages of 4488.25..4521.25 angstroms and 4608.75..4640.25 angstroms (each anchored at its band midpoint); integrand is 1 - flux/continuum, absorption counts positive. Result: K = 1.9 angstroms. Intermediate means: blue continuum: 1.96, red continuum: 1.99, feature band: 1.84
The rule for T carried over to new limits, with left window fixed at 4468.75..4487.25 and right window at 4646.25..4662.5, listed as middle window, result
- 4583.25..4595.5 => 0.2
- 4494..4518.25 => -0.9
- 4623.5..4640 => -0.3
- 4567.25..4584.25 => 0.1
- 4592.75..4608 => 0.1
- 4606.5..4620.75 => -0.8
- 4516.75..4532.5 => 0.5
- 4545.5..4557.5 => 0.4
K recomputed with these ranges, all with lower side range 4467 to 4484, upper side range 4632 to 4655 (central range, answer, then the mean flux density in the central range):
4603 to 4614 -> -0.3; 1.98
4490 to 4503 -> -0.2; 1.91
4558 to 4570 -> -0.2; 1.95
